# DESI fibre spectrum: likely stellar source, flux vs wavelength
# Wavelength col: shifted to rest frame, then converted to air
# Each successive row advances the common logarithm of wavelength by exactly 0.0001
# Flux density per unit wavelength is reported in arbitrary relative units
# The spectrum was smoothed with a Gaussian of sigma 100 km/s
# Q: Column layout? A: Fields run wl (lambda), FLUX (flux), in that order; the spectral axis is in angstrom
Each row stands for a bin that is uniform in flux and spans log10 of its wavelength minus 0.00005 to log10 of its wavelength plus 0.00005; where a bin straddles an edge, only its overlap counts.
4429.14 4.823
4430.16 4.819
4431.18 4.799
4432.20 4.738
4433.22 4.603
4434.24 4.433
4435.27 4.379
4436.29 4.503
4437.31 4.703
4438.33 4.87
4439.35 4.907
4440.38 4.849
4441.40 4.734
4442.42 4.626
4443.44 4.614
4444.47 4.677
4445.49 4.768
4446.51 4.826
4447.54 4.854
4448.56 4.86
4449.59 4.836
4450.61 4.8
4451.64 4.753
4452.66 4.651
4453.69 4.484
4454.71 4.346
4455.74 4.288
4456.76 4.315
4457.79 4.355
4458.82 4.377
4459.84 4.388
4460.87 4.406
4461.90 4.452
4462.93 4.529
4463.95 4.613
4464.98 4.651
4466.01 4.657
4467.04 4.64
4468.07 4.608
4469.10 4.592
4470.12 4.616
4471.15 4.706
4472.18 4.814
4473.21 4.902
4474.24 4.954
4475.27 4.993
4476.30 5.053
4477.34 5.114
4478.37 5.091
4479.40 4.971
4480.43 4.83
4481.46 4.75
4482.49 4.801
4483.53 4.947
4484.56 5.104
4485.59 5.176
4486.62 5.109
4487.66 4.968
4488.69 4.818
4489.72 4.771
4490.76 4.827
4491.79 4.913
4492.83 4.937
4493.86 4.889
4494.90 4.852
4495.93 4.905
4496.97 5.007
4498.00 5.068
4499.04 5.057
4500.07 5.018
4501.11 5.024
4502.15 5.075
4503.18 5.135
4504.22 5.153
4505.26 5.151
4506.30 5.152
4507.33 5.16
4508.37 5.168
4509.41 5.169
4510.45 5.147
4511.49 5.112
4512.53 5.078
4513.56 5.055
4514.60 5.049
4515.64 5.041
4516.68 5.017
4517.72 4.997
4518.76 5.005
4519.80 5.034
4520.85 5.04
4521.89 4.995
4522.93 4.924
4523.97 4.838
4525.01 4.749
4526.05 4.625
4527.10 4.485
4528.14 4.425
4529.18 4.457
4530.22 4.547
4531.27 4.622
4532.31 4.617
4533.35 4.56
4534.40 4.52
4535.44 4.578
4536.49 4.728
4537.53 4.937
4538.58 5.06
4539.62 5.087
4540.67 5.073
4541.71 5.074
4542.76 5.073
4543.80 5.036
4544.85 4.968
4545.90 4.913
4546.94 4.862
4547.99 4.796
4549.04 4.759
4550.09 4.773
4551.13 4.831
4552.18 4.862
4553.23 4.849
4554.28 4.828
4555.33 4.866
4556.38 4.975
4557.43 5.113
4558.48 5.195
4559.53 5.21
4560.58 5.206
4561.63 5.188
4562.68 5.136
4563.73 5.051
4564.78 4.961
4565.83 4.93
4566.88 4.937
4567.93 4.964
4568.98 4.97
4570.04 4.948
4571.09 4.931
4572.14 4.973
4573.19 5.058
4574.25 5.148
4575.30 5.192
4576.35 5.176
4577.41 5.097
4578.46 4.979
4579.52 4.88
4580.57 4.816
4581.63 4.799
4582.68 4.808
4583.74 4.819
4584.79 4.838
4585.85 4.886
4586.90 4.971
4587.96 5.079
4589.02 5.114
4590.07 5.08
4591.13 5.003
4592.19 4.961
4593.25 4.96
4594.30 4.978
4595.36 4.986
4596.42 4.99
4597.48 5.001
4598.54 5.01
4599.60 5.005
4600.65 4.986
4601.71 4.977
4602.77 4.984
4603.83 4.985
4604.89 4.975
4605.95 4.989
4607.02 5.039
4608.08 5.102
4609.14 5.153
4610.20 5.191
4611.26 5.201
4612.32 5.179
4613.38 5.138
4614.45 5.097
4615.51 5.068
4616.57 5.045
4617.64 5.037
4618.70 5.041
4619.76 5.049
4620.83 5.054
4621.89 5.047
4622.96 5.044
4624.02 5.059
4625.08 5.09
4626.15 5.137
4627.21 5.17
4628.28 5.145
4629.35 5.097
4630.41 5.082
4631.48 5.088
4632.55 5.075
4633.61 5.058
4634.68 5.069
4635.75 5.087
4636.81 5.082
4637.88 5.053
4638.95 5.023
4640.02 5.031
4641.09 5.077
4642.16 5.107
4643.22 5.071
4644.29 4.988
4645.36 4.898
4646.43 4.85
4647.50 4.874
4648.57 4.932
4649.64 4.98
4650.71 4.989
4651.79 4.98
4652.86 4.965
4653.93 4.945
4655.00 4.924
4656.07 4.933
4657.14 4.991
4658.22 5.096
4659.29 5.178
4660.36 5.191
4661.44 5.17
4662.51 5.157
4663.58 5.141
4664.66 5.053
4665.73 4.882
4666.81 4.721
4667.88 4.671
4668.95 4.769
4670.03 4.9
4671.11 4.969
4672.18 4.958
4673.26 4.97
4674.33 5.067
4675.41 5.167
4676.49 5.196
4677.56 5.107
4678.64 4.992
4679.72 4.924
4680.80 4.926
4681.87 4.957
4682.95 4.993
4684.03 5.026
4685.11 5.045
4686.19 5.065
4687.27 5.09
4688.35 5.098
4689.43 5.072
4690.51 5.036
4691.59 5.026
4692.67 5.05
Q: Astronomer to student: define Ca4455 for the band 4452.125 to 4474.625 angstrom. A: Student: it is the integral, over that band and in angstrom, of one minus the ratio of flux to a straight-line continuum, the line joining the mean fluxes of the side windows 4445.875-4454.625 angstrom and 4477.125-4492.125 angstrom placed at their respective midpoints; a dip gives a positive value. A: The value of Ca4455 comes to 1.2 angstrom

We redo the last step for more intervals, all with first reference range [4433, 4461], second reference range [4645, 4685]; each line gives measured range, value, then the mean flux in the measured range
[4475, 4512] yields -2.49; 5.01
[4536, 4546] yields -0.47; 5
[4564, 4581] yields -0.60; 5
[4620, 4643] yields -0.70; 5.08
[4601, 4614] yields -0.50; 5.07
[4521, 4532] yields 0.17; 4.68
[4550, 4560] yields -0.33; 4.96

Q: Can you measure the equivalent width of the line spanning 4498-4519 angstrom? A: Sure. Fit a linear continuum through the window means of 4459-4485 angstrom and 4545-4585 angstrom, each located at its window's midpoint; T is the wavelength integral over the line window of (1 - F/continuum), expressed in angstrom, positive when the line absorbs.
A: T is -1.1 angstrom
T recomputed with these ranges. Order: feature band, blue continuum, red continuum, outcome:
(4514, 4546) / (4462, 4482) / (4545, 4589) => 0.4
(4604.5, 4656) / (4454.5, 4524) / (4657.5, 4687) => -0.7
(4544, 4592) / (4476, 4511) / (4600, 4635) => 0.7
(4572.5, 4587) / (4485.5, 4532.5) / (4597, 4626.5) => 0.2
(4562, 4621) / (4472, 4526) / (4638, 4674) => -0.3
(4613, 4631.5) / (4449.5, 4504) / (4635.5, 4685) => -0.5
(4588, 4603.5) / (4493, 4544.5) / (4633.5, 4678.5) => -0.1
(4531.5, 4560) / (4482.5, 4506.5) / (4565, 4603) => 0.5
